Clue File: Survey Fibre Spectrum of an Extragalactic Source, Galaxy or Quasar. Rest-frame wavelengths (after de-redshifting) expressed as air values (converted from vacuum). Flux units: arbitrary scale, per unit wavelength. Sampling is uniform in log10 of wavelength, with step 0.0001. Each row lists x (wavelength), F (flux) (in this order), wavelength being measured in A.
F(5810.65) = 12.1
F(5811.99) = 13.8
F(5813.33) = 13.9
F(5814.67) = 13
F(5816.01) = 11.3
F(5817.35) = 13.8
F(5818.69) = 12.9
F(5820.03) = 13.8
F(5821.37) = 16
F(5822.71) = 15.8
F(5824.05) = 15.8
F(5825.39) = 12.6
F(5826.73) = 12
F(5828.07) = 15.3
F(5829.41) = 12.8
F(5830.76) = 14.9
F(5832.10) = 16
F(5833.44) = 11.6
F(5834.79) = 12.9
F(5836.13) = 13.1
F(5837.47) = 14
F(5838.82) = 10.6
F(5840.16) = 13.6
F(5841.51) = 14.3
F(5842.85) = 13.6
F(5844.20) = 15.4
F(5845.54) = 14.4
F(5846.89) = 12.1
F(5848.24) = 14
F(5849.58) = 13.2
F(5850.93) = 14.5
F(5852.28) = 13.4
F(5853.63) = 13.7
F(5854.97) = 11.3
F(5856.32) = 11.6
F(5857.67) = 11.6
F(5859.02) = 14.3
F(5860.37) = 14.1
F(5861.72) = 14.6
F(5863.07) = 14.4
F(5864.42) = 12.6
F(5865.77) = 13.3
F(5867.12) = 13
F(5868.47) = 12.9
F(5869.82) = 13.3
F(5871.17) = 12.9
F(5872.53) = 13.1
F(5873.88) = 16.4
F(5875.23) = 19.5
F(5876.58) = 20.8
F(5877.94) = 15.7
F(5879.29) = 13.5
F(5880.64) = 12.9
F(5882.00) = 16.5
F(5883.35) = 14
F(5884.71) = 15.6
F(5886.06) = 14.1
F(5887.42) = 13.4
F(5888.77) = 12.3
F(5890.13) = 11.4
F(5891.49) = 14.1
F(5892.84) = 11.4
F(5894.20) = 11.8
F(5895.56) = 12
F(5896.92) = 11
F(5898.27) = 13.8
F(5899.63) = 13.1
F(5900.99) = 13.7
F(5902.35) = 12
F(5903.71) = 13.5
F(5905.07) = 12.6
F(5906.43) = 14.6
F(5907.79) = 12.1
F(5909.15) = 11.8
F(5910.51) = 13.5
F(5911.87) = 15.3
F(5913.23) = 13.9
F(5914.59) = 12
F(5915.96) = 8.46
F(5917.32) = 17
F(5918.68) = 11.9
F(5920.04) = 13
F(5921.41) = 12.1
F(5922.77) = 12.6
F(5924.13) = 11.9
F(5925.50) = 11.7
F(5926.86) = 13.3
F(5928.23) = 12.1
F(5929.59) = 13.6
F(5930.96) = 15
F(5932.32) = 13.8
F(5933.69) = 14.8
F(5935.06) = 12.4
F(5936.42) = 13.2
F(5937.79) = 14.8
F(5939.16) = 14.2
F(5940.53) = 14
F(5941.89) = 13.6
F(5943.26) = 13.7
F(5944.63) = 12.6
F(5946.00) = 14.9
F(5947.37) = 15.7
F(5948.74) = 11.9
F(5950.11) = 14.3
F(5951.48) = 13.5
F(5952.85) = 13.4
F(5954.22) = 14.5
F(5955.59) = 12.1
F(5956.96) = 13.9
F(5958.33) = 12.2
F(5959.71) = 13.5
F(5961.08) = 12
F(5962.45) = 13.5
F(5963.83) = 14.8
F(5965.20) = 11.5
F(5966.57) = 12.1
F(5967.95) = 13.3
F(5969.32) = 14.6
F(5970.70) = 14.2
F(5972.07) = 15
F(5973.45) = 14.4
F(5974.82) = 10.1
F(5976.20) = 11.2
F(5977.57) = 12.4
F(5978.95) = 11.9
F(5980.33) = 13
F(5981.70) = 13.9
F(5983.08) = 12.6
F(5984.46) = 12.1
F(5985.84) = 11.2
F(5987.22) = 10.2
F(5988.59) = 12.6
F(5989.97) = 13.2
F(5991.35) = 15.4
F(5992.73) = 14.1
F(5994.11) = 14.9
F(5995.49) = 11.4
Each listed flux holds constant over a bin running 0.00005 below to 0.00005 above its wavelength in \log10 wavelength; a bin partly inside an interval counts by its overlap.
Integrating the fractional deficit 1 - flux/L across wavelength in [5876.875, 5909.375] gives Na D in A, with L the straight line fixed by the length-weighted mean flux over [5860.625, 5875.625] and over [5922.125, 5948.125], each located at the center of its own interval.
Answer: 1.4 A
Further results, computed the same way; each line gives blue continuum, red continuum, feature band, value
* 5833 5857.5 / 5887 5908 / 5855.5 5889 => -3.5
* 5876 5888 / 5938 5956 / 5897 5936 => 3.7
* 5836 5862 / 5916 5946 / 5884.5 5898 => 0.7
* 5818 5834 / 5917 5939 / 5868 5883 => -1.6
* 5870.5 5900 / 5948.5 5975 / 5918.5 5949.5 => 0.5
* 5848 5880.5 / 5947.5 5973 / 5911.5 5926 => 1.1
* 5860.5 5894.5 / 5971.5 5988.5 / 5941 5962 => -1.0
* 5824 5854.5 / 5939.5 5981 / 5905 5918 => 0.2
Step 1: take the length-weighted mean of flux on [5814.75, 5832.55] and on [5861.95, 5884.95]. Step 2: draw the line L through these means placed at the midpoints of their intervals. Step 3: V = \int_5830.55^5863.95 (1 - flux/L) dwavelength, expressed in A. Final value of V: 2.1 A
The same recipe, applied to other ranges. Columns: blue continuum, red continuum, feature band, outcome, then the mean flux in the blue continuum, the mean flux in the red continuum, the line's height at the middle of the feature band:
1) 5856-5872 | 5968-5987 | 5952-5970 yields -0.49 A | 13.2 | 12.8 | 12.8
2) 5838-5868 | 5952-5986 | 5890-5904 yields 0.69 A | 13.3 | 13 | 13.2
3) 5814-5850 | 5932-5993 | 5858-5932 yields -0.20 A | 13.7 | 13.2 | 13.5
